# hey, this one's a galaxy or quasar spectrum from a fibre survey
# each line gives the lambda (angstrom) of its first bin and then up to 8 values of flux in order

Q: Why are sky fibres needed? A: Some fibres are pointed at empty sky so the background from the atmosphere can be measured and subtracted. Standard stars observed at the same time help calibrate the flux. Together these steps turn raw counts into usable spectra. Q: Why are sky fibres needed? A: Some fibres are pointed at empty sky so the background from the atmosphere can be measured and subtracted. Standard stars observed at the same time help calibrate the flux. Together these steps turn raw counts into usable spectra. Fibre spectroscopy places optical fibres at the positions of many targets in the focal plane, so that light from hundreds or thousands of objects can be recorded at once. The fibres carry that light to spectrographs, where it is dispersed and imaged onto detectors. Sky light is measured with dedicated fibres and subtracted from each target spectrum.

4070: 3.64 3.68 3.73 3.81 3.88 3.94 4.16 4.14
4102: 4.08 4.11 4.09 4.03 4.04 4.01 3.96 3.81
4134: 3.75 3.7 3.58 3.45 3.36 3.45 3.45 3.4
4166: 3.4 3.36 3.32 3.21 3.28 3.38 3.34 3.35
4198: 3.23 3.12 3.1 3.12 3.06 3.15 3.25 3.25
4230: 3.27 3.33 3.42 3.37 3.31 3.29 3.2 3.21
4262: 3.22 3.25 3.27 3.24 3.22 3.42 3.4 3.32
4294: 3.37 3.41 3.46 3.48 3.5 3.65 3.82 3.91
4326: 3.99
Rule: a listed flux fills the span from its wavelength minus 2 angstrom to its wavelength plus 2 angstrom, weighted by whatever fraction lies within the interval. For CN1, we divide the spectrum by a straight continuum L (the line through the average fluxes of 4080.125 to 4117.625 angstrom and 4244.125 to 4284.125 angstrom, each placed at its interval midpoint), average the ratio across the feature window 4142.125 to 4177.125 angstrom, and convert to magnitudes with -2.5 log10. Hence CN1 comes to 0.105 mag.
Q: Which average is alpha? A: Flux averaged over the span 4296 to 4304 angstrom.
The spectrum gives 3.44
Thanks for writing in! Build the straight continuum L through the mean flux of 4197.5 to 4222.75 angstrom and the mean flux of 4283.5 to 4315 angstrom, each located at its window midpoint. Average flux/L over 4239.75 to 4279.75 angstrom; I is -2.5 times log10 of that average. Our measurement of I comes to 0.02 mag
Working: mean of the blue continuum 3.14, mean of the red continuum 3.44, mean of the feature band 3.26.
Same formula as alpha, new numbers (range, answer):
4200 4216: 3.1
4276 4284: 3.32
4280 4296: 3.38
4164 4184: 3.31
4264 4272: 3.26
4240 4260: 3.28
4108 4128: 4.03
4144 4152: 3.41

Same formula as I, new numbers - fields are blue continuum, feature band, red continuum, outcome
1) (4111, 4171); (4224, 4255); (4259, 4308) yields 0.04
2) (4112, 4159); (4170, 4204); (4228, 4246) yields 0.08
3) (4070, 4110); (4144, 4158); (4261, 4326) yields 0.11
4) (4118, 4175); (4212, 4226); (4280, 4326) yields 0.13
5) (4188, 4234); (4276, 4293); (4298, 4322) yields 0.05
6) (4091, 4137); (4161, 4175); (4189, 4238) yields 0.07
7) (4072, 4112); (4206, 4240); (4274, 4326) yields 0.14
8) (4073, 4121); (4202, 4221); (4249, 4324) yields 0.17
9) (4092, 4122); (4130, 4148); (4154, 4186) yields 0.02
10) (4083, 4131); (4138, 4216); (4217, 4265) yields 0.10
